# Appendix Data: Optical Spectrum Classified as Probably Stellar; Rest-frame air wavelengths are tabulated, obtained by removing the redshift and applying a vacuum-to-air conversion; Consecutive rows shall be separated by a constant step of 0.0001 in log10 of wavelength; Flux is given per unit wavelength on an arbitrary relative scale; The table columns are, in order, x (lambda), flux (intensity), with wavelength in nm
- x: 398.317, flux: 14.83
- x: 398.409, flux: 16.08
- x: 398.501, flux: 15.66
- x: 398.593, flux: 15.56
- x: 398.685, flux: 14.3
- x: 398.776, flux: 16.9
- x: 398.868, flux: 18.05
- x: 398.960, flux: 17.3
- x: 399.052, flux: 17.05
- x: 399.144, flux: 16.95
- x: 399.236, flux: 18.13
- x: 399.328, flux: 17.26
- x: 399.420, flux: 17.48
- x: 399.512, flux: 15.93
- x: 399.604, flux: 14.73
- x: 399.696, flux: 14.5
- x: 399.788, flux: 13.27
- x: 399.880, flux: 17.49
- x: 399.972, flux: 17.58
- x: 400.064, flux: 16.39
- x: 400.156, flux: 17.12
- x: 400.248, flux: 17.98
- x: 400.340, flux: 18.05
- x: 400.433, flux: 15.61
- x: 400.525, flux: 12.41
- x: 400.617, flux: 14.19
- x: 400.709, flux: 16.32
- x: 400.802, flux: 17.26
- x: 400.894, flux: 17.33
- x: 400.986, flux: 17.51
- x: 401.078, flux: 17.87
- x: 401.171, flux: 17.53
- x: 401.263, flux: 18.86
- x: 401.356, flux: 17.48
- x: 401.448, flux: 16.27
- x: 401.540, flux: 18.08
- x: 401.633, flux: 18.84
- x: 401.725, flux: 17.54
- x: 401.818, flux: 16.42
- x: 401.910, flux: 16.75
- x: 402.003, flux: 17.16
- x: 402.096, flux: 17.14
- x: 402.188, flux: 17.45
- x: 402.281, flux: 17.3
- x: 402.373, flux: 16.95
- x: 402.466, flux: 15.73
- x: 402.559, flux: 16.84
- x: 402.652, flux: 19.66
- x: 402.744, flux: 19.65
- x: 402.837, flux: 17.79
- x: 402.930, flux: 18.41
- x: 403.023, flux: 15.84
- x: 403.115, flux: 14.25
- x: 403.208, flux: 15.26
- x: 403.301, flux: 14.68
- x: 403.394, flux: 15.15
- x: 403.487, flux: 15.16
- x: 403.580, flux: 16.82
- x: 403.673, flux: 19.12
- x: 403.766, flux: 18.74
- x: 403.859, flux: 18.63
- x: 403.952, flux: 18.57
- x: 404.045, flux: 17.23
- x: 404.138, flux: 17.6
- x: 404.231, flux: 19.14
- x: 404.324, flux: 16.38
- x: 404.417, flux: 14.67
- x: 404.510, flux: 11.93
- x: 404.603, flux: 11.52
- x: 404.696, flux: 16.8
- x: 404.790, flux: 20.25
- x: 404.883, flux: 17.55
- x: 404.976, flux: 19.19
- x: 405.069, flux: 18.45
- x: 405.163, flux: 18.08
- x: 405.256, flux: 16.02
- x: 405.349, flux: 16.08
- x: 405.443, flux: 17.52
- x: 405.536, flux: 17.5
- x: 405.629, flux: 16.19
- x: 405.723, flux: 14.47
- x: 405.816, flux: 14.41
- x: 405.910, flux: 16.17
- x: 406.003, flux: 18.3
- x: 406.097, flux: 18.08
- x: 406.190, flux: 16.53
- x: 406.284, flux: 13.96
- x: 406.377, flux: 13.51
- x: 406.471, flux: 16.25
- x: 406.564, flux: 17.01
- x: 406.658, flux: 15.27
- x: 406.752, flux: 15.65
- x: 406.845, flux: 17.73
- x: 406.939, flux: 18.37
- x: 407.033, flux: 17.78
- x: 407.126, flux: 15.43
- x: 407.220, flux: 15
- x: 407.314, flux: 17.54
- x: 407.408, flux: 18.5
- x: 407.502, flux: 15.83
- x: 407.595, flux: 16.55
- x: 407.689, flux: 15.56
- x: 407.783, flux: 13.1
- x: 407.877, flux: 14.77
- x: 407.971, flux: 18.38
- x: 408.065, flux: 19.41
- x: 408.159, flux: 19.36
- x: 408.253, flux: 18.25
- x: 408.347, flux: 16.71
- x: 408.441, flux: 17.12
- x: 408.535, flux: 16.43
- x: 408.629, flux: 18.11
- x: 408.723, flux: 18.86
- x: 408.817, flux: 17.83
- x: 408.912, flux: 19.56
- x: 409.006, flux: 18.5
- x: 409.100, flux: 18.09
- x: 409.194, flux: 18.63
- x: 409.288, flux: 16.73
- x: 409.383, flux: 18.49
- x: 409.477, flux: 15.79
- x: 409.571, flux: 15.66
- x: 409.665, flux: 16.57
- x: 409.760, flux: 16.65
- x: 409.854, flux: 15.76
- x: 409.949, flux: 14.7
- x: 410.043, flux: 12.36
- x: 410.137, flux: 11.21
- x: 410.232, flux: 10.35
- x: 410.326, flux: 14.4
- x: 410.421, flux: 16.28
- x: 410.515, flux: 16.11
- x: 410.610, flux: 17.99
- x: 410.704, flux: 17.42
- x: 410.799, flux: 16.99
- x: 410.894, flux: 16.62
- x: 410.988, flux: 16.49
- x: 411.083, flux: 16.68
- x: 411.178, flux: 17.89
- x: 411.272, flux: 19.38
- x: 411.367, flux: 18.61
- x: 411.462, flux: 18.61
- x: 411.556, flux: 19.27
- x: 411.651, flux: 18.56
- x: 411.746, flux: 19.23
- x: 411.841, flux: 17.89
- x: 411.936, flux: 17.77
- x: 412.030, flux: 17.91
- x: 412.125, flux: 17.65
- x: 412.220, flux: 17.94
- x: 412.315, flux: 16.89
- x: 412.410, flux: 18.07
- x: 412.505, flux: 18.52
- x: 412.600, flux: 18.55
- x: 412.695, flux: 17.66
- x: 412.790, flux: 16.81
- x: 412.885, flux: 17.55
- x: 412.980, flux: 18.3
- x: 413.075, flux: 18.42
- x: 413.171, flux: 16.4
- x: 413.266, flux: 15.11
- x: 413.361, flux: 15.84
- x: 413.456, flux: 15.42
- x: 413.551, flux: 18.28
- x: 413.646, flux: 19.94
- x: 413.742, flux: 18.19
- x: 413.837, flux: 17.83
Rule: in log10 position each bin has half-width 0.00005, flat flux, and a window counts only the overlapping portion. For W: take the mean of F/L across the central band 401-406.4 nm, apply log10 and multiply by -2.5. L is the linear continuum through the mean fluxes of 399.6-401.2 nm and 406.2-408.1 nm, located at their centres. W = -0.04 mag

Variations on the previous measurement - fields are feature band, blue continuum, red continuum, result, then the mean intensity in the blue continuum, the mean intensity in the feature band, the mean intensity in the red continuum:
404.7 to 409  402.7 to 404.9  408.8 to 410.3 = -0.042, 16.7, 17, 16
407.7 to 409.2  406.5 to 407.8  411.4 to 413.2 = -0.048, 16.5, 17.6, 18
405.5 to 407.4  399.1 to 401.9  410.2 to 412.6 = 0.053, 16.8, 16.3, 17.4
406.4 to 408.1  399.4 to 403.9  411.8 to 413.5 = 0.039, 16.8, 16.5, 17.4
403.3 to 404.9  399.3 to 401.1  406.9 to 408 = -0.025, 16.3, 16.7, 16.4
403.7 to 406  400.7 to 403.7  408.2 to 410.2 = 0.007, 17.1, 16.8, 16.7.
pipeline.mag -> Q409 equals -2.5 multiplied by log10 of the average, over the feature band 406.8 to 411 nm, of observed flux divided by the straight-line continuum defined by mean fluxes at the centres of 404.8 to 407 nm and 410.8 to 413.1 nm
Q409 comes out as 0.04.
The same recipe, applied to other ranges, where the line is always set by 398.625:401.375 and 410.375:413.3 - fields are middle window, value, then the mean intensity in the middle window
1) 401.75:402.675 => -0.02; 17.1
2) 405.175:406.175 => 0.04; 16.5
